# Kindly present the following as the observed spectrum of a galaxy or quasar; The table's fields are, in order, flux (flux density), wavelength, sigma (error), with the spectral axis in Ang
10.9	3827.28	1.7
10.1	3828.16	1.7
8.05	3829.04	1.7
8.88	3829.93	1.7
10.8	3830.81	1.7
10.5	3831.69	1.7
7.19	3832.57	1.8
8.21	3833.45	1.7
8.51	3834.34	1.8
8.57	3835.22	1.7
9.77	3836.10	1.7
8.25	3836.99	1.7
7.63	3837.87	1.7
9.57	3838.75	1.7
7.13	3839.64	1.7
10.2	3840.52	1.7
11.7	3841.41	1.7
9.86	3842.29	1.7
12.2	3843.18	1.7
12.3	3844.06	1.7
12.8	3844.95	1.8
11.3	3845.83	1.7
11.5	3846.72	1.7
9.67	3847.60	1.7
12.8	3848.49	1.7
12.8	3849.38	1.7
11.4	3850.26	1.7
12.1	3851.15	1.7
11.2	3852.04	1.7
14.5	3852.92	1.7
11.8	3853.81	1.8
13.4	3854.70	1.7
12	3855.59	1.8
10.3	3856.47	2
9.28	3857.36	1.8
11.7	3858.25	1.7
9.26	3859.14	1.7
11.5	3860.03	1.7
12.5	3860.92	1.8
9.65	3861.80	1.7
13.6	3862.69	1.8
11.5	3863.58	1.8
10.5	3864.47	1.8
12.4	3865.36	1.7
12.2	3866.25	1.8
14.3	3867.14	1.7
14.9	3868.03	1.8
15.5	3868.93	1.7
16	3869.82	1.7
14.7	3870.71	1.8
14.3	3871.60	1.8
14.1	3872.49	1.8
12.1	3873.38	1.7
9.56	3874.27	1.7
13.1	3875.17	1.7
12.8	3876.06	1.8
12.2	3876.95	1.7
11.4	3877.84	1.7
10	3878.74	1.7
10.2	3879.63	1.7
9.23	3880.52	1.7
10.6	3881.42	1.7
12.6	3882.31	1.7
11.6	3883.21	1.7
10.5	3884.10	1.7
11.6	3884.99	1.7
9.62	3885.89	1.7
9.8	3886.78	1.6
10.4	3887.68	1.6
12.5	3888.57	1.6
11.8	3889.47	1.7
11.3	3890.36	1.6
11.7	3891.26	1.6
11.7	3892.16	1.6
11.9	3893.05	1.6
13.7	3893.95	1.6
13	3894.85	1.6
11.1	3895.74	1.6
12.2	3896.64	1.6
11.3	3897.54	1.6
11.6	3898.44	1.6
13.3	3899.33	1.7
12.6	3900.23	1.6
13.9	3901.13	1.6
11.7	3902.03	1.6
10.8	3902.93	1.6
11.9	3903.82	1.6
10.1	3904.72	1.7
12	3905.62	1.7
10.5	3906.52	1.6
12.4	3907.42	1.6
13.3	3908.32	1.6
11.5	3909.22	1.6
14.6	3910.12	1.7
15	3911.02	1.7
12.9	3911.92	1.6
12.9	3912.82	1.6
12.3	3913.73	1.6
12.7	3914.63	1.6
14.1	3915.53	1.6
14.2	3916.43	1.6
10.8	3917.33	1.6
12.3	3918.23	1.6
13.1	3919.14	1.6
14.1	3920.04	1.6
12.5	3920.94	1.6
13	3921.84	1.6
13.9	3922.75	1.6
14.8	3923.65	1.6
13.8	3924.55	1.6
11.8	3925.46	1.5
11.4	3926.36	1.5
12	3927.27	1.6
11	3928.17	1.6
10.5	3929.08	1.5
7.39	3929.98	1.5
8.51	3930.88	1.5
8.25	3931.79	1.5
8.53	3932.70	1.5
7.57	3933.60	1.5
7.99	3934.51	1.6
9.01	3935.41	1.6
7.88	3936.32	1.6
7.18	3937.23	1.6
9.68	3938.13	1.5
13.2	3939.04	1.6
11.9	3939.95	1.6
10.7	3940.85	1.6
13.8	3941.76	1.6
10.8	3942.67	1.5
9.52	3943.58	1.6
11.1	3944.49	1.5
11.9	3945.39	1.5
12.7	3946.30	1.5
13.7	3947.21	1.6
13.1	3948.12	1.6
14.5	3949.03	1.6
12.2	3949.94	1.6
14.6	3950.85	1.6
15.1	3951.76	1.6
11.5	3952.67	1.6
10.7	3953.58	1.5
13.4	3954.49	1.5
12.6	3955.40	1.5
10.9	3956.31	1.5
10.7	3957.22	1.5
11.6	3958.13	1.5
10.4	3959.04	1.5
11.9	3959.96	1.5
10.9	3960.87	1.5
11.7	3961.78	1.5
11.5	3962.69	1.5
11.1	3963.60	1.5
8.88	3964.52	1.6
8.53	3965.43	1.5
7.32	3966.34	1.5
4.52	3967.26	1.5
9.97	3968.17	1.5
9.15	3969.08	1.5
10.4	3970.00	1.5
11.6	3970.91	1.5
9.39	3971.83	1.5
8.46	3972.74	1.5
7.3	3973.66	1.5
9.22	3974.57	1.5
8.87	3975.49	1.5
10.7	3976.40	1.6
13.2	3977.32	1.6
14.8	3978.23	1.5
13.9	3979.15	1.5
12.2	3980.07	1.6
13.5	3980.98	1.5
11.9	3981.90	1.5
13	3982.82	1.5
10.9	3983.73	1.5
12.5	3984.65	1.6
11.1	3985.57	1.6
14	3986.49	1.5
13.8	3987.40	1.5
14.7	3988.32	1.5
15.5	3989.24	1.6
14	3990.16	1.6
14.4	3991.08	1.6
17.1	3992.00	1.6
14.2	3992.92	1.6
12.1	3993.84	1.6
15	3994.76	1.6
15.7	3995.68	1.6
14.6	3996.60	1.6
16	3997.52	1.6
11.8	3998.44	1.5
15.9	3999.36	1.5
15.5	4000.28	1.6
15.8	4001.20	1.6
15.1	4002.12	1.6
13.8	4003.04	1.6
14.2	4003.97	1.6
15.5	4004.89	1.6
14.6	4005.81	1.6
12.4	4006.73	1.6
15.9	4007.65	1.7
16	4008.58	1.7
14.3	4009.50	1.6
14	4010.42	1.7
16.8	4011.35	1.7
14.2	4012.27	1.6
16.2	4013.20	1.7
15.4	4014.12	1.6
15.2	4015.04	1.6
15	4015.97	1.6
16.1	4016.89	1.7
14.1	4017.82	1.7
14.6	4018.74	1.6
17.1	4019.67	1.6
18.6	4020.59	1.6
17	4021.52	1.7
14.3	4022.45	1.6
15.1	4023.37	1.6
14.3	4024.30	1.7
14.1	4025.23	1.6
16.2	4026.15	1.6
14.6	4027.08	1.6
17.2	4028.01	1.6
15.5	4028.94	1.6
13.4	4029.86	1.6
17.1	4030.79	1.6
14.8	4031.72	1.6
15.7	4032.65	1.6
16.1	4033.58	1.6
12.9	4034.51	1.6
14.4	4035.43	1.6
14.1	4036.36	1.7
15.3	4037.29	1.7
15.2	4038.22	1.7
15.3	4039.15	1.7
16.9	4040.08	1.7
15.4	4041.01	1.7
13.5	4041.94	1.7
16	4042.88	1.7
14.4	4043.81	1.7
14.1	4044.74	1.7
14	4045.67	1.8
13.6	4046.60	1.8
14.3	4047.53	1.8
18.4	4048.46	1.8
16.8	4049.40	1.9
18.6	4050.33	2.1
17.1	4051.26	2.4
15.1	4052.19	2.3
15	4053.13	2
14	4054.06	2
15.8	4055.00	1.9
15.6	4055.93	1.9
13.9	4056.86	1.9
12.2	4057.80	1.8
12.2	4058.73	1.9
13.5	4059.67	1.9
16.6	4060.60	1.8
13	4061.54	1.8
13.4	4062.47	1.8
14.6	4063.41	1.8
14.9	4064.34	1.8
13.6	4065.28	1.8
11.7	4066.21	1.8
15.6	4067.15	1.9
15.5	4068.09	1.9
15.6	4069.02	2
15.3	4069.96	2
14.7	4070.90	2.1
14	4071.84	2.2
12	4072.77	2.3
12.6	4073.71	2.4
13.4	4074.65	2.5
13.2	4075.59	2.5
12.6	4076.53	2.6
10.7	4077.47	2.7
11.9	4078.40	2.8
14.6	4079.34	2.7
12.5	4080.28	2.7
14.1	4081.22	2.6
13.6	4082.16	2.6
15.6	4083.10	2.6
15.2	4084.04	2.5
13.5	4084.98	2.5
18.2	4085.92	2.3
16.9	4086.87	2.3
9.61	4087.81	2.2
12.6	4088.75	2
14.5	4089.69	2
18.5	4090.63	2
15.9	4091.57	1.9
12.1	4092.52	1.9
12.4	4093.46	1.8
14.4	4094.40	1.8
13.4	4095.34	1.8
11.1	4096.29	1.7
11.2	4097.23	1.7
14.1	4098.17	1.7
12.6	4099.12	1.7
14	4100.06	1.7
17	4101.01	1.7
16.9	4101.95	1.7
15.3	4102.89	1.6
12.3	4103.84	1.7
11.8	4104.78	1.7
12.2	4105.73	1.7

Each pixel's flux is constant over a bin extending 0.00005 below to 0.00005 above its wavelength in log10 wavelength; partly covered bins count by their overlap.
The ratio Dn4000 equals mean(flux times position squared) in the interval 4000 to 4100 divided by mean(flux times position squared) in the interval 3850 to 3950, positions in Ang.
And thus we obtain 1.33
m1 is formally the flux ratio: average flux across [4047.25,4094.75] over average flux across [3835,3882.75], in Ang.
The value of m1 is 1.2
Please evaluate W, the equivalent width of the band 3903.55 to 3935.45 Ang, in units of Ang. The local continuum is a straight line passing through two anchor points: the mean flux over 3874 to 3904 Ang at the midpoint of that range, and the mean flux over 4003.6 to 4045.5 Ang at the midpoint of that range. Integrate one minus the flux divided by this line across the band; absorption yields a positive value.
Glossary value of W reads 1.51 Ang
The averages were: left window 11.6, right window 15.2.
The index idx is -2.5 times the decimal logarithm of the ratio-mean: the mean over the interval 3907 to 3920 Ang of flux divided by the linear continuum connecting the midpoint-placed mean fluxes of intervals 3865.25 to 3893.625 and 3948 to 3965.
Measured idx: -0.09 mag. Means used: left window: 12.1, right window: 11.9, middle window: 13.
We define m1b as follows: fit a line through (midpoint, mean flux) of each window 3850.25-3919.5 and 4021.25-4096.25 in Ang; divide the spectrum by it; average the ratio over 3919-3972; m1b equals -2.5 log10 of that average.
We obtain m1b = 0.17 mag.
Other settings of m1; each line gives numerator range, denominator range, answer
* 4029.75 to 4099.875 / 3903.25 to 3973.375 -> 1.27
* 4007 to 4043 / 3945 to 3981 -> 1.37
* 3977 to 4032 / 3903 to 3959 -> 1.25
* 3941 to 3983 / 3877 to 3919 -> 0.95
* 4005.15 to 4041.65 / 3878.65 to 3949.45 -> 1.31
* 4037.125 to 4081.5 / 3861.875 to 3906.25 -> 1.20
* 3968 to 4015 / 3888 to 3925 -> 1.07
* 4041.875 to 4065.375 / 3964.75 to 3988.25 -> 1.36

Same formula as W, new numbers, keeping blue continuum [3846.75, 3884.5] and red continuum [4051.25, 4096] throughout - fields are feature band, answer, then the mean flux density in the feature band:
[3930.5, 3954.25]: 3.30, 11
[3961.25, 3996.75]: 3.68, 11.8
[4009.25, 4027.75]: -2.56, 15.4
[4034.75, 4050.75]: -1.76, 15.3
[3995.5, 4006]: -1.19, 14.9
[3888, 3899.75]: 0.24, 12.1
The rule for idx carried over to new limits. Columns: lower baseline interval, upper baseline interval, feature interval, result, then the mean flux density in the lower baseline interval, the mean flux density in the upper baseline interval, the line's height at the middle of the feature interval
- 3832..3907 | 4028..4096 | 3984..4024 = -0.10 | 11.5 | 14.5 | 13.6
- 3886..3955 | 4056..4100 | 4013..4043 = -0.17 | 11.8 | 13.8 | 13.2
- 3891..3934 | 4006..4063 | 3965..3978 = 0.41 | 12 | 15.1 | 13.5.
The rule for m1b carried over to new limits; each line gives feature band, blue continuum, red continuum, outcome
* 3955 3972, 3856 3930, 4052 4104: 0.25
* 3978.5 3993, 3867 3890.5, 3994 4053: 0.07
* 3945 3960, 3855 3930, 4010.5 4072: 0.07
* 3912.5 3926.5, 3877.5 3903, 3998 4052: -0.06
